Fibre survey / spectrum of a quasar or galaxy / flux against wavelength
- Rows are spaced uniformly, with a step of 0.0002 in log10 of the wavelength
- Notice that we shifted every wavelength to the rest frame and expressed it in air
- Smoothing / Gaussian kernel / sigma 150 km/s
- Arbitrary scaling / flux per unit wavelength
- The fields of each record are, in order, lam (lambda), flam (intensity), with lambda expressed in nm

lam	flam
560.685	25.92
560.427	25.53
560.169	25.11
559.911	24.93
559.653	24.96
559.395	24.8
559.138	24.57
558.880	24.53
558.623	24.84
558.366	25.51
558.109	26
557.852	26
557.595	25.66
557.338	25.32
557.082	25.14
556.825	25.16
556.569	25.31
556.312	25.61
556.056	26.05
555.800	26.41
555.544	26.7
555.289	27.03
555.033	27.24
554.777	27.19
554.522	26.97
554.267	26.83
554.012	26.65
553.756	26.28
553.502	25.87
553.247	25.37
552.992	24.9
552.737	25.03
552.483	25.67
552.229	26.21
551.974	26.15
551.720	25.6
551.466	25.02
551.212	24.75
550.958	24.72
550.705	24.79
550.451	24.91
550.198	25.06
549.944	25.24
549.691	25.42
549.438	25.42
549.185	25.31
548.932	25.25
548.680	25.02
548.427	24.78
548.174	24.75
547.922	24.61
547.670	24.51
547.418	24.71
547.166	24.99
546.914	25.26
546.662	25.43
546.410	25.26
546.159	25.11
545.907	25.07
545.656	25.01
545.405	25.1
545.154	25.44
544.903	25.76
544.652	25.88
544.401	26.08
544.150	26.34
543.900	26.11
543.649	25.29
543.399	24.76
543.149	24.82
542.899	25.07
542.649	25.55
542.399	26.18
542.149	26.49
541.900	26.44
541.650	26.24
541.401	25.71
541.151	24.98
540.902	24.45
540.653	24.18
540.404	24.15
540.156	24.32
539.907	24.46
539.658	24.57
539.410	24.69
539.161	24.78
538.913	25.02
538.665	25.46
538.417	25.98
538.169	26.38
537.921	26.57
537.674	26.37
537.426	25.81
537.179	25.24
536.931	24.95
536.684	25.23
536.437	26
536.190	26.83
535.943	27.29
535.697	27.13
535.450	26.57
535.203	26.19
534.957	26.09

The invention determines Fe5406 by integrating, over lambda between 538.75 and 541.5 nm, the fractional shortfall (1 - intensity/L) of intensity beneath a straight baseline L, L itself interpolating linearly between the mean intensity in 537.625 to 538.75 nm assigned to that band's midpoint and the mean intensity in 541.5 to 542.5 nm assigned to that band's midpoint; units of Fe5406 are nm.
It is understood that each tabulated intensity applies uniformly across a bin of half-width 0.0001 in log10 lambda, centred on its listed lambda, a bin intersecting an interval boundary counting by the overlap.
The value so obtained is 0.17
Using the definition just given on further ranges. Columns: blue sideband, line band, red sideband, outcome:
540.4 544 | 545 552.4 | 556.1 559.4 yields 0.06 nm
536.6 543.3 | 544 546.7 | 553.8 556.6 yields 0.03 nm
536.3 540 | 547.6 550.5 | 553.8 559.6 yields 0.07 nm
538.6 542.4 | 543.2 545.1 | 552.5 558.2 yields -0.03 nm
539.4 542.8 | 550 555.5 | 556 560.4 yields -0.13 nm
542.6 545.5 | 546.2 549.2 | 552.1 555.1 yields 0.09 nm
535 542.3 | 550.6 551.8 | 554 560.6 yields 0.04 nm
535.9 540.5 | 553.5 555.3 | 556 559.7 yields -0.11 nm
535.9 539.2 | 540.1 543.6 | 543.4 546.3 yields 0.05 nm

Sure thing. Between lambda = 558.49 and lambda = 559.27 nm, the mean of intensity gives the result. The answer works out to 24.7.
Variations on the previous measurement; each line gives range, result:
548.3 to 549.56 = 25.1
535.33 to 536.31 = 27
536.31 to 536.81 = 25.6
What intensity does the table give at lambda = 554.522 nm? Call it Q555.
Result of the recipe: 26.97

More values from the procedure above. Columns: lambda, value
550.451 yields 24.91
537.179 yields 25.24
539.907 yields 24.46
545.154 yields 25.44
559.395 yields 24.8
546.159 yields 25.11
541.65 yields 26.24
